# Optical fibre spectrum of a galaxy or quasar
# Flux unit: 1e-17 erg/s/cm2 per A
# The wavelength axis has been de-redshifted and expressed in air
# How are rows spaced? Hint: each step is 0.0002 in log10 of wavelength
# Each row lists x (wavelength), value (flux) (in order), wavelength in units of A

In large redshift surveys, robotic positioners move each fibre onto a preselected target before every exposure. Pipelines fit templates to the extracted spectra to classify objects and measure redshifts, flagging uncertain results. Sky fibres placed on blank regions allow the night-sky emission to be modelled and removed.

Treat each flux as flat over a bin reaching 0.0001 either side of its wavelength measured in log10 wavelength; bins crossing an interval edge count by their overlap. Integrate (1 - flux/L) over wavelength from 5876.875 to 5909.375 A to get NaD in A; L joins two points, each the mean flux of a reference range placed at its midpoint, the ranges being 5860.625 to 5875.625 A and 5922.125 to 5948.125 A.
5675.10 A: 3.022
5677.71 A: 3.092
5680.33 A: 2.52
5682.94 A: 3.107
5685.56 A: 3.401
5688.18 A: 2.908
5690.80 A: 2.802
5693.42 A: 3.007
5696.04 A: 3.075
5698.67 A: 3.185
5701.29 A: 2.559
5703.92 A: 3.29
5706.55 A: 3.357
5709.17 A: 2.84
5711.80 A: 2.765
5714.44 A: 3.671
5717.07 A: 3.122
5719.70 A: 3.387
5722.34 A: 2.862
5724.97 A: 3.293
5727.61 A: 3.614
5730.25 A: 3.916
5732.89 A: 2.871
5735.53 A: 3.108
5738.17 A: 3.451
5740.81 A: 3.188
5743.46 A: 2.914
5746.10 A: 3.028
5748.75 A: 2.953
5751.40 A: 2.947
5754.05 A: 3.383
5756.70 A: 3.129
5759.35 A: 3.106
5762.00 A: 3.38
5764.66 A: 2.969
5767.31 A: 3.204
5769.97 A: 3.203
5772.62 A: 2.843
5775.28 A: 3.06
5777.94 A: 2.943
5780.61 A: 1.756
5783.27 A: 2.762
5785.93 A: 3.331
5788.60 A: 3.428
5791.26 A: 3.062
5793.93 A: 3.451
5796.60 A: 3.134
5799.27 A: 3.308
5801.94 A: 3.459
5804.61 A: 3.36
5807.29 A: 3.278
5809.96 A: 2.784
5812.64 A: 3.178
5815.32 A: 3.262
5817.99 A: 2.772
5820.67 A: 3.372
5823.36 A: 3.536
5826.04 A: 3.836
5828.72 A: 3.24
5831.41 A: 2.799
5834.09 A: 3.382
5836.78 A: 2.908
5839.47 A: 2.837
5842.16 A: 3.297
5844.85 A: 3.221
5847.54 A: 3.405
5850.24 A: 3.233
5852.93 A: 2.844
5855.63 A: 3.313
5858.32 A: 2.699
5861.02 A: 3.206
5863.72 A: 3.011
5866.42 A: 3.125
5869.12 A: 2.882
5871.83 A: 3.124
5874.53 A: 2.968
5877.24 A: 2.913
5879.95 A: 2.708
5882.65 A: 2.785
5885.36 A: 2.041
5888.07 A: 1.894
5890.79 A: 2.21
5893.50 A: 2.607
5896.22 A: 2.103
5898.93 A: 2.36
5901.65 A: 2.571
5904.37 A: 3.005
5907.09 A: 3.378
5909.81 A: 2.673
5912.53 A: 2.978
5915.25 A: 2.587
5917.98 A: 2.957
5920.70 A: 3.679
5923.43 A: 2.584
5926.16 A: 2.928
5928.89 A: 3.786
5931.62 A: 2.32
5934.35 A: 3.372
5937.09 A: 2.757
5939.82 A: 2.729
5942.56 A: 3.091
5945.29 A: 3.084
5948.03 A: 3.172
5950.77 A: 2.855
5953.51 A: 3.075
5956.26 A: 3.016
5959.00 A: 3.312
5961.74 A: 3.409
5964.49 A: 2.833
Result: 5.1 A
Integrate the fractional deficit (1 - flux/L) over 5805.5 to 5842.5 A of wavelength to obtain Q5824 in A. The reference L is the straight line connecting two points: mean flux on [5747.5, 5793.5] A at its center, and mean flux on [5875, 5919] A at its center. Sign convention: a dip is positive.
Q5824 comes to -4.1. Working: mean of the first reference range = 3.04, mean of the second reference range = 2.62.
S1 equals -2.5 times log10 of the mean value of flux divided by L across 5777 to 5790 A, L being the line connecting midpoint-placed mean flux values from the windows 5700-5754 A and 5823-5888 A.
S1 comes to 0.09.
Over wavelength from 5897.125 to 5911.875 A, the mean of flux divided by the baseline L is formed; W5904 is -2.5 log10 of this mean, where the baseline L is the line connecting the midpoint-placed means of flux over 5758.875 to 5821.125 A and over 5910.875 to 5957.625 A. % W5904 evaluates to 0.09 mag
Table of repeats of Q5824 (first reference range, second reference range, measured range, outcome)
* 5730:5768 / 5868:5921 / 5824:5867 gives -4.5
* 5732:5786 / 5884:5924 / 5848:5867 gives -2.1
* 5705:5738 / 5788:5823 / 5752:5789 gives 2.4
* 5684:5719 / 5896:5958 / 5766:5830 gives -2.8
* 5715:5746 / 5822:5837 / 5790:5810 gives 0.2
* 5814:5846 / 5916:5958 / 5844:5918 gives 7.4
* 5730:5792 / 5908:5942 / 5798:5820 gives -1.1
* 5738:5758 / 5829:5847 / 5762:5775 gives 0.1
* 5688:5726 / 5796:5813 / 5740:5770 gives 0.3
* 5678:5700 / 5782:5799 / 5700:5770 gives -1.6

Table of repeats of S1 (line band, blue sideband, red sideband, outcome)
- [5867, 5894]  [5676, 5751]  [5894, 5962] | 0.14 mag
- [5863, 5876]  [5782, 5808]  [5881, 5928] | -0.06 mag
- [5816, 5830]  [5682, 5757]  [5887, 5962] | -0.12 mag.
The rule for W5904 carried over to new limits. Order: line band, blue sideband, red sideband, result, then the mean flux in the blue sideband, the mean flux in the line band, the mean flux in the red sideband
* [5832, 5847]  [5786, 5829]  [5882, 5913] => -0.04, 3.28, 3.13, 2.53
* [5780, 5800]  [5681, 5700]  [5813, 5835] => 0.05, 3.05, 3.07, 3.27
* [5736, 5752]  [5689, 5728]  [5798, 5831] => 0.03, 3.11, 3.09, 3.27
